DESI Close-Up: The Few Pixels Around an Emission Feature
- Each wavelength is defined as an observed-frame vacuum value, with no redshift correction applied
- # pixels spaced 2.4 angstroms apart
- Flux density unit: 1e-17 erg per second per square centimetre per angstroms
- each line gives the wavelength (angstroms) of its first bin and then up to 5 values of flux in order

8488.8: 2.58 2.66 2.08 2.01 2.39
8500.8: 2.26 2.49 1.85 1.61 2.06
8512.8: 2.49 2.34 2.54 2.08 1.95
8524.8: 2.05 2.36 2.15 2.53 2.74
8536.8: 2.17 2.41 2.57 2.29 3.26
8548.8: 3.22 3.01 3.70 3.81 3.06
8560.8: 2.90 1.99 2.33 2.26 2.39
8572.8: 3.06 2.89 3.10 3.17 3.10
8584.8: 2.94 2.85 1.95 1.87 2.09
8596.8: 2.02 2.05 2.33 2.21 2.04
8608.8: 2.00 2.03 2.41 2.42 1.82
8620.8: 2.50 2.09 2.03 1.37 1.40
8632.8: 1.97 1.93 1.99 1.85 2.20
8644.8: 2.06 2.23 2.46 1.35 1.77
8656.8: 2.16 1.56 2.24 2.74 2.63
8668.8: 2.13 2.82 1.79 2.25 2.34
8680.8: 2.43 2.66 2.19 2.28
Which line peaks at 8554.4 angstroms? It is Halpha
